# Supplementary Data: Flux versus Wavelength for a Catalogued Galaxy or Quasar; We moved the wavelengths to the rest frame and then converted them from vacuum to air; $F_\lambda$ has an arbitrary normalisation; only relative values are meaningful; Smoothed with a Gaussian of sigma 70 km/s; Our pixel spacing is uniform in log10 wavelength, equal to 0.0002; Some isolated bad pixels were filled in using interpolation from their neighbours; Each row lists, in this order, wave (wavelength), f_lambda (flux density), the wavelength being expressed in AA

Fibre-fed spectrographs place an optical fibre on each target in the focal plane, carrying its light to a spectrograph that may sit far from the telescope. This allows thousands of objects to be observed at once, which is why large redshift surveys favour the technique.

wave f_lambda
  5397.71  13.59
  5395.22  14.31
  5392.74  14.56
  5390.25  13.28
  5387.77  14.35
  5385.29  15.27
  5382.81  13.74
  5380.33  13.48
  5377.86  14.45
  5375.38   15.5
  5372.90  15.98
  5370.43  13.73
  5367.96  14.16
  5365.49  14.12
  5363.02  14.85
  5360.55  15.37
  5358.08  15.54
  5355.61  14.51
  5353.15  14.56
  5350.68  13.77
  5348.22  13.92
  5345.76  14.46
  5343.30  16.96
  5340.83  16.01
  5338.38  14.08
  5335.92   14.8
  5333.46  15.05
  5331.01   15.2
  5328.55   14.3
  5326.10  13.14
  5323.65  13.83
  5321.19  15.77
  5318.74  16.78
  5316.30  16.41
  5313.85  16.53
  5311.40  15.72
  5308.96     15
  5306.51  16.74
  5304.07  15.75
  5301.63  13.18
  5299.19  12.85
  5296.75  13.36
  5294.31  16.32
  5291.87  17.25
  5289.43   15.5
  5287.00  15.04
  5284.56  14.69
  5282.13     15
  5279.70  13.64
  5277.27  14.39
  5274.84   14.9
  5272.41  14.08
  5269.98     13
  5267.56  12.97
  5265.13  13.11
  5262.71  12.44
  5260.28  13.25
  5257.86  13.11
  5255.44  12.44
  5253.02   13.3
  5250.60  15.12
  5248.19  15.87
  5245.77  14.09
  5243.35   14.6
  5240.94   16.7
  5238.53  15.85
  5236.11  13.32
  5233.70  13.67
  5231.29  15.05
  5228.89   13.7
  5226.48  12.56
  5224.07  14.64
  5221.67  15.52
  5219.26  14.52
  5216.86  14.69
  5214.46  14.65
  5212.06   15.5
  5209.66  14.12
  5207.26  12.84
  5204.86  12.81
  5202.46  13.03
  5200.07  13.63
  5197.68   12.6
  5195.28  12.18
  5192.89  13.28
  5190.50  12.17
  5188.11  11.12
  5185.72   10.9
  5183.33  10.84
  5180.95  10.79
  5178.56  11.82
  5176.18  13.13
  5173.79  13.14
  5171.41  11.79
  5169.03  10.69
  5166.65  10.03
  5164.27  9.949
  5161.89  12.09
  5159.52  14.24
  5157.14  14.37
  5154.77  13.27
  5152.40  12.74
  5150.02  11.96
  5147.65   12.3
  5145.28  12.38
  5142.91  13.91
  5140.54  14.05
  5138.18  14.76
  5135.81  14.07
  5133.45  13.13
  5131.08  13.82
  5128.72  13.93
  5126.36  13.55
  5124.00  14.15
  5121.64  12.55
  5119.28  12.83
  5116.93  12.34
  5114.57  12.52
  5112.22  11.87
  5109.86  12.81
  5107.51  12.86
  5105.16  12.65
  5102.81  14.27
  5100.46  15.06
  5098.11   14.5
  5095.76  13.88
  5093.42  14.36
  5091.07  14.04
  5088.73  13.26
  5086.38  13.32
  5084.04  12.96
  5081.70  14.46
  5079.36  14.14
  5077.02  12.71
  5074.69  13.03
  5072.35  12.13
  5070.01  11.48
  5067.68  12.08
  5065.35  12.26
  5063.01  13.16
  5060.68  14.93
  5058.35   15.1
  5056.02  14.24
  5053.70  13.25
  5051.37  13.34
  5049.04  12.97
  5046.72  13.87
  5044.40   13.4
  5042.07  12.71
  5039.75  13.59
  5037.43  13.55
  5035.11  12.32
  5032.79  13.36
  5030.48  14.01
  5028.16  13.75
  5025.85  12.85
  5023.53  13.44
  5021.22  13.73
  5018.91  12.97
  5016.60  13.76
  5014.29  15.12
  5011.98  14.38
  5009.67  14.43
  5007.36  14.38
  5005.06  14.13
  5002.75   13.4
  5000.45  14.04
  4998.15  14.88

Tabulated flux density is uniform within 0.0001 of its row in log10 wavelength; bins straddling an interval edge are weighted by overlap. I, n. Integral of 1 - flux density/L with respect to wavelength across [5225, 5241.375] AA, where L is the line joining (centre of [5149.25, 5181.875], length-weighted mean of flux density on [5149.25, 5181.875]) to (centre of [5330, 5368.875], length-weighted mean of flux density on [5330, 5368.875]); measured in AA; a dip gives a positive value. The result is -1.44 AA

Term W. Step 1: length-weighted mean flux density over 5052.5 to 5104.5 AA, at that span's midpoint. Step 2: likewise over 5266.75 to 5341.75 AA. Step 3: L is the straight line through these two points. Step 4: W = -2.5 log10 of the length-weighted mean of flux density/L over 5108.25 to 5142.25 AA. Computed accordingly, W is 0.04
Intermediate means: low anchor 13.6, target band 13.3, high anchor 14.9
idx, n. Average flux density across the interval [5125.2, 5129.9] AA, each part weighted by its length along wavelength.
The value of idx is 13.7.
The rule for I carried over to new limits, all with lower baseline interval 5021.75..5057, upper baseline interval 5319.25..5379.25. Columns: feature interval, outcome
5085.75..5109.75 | -0.3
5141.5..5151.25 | 0.8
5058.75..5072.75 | 0.7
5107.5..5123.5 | 1.3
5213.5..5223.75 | -0.5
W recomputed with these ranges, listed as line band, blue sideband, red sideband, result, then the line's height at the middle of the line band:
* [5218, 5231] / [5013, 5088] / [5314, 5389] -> -0.003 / 14.2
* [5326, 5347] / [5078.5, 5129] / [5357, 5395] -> -0.044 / 14.4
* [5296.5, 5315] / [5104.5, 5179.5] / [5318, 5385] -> -0.048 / 14.3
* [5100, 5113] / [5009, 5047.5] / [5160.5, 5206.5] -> -0.037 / 12.7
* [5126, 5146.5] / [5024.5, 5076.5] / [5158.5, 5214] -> -0.089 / 12.7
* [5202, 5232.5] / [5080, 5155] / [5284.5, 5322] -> 0.027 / 14.5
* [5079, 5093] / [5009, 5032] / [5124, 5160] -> -0.004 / 13.7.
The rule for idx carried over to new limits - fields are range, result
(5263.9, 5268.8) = 13.1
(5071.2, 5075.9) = 12.6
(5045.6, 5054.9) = 13.4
